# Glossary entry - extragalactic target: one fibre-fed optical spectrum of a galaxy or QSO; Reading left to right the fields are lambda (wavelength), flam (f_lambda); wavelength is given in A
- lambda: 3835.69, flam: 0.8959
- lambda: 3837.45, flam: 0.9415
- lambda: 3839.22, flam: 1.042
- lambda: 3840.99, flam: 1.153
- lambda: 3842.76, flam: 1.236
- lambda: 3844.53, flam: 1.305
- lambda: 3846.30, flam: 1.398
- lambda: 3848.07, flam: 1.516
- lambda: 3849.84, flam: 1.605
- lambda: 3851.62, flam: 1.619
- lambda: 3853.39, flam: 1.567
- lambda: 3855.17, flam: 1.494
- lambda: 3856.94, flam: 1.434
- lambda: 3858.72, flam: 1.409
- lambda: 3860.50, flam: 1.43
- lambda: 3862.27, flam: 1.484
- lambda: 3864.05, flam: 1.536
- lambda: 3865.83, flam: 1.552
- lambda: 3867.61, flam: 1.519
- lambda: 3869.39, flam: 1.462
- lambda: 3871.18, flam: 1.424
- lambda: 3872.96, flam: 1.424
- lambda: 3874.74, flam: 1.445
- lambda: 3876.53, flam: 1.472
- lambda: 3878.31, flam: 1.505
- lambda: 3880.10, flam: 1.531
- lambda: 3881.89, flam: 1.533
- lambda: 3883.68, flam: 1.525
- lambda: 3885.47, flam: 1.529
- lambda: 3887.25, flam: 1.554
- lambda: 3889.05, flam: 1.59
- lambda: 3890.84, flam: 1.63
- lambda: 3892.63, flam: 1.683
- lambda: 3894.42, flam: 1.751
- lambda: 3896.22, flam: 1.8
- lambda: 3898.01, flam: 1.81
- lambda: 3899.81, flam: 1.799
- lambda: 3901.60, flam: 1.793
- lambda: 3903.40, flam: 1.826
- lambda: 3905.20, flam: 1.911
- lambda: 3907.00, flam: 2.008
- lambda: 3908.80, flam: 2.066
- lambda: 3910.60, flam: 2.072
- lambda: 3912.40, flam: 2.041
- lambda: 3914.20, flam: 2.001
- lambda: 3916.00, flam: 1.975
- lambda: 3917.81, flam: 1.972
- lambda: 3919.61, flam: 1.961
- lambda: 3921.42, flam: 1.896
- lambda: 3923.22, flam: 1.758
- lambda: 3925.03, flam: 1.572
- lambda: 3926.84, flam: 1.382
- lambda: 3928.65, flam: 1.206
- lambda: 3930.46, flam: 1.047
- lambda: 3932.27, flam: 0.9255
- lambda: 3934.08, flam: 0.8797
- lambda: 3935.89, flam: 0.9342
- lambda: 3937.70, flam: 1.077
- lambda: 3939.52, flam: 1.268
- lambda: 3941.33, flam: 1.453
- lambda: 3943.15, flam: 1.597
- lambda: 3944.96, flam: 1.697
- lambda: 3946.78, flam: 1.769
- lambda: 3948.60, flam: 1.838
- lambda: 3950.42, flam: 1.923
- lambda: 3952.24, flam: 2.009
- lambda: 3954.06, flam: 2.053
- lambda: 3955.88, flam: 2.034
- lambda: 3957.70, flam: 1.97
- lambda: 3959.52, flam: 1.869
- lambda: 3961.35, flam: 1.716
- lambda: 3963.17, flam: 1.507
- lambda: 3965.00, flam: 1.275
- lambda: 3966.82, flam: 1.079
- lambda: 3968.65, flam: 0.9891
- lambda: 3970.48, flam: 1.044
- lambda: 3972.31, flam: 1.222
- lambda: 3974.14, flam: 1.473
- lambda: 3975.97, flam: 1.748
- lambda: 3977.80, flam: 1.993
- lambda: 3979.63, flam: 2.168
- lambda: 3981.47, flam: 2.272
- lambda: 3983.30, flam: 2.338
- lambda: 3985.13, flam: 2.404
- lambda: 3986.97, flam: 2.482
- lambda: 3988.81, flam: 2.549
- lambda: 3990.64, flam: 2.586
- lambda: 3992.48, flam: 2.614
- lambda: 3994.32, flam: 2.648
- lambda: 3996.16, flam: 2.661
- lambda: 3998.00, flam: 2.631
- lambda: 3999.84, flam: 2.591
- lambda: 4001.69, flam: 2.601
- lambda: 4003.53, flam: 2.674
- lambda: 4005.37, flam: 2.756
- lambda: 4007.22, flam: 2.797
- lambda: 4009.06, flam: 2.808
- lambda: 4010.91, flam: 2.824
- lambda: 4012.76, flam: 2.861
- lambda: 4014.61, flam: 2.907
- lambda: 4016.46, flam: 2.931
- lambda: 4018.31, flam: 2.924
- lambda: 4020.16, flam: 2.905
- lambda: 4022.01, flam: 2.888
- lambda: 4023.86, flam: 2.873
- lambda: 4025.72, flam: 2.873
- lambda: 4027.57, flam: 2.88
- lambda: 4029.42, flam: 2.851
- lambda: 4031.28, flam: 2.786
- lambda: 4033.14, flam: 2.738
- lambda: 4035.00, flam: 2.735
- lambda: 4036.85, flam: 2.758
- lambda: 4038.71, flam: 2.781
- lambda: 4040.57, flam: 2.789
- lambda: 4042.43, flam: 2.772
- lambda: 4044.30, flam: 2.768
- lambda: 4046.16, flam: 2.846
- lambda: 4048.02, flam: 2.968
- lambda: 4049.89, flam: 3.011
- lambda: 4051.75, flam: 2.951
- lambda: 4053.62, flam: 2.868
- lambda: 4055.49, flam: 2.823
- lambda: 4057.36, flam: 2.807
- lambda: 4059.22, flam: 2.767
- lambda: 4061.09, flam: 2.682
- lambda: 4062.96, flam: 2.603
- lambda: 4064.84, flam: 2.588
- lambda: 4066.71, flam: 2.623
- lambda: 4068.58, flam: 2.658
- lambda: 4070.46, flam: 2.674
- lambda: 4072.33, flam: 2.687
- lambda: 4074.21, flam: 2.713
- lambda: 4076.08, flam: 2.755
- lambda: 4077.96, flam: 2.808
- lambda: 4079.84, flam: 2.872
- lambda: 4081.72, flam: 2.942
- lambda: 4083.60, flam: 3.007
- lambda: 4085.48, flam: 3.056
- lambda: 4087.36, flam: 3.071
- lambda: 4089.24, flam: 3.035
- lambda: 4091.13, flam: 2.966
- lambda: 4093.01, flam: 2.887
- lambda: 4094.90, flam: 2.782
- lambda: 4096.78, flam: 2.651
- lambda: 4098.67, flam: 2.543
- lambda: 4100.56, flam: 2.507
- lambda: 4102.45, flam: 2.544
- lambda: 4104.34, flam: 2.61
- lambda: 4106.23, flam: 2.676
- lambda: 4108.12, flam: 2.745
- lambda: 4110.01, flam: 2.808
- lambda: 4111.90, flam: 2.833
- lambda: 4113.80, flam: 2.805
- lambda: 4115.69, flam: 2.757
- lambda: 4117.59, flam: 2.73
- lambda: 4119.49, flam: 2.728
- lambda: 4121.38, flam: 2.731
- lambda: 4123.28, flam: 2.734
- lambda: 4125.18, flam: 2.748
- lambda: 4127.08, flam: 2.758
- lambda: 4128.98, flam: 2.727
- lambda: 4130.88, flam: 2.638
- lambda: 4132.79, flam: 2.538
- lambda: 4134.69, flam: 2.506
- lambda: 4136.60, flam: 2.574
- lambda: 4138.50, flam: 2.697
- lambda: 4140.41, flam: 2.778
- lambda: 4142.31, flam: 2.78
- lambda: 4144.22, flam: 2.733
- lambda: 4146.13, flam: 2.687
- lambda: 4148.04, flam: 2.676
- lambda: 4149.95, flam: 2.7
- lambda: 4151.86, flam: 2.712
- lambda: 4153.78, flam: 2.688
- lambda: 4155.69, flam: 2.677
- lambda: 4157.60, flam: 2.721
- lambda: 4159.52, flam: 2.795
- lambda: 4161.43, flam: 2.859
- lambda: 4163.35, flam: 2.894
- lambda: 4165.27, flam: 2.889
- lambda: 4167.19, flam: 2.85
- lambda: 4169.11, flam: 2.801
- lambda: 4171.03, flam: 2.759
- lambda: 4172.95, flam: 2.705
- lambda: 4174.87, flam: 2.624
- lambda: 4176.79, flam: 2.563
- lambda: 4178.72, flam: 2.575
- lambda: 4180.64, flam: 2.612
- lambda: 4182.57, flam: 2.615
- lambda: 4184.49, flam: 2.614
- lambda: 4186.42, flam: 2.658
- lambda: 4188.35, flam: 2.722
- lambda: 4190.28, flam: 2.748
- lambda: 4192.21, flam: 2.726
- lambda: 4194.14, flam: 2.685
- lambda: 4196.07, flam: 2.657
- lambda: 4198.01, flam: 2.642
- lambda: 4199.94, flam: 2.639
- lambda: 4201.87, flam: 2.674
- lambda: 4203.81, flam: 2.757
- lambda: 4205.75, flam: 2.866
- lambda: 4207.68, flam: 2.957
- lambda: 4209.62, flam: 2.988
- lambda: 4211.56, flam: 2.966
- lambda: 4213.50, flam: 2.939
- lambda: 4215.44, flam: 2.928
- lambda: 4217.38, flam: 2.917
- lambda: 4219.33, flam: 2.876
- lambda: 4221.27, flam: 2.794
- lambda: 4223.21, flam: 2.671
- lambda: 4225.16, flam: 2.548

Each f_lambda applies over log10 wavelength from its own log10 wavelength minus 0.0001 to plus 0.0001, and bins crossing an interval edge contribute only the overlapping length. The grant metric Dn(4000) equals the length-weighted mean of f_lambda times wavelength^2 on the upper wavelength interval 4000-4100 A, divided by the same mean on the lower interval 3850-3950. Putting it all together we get 1.9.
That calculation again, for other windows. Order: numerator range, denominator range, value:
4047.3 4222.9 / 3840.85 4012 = 1.71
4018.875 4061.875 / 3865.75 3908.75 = 1.87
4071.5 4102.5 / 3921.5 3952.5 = 2.12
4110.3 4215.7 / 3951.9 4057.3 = 1.20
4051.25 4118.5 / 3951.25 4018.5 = 1.31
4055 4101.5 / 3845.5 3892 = 2.05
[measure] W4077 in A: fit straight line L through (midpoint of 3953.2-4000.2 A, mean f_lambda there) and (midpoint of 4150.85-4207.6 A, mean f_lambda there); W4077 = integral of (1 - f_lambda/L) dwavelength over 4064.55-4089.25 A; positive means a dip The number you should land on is -4.90 A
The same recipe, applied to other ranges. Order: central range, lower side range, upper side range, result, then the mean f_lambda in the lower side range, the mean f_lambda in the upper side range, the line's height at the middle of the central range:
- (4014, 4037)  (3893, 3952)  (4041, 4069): -2.9 A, 1.66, 2.78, 2.53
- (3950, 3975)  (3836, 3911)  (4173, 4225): 3.9 A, 1.55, 2.74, 1.88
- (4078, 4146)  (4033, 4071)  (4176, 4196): -0.9 A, 2.77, 2.65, 2.72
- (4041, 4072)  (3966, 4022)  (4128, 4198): -3.6 A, 2.36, 2.7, 2.49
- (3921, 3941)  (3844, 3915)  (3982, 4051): 7.7 A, 1.63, 2.75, 2.05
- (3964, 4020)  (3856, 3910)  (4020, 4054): 4.6 A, 1.62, 2.84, 2.48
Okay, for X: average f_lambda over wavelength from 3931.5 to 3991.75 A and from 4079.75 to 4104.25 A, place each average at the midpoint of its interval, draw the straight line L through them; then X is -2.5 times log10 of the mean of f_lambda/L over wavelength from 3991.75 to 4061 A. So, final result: -0.236 mag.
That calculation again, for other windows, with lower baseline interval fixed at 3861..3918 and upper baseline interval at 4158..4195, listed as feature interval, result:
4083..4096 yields -0.23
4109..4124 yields -0.11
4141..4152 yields -0.04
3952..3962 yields -0.01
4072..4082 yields -0.18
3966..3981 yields 0.32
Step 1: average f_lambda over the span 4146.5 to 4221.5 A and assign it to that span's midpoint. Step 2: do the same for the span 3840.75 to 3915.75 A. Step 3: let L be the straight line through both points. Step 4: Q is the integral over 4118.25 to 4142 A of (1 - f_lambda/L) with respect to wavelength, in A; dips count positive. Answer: -1.2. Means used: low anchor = 1.61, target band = 2.68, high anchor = 2.75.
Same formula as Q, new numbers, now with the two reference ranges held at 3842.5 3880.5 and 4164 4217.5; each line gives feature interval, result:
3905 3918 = -2.68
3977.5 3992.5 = -3.27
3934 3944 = 3.10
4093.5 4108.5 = -1.45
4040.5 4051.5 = -3.42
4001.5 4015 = -4.88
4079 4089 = -2.81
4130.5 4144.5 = -0.59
